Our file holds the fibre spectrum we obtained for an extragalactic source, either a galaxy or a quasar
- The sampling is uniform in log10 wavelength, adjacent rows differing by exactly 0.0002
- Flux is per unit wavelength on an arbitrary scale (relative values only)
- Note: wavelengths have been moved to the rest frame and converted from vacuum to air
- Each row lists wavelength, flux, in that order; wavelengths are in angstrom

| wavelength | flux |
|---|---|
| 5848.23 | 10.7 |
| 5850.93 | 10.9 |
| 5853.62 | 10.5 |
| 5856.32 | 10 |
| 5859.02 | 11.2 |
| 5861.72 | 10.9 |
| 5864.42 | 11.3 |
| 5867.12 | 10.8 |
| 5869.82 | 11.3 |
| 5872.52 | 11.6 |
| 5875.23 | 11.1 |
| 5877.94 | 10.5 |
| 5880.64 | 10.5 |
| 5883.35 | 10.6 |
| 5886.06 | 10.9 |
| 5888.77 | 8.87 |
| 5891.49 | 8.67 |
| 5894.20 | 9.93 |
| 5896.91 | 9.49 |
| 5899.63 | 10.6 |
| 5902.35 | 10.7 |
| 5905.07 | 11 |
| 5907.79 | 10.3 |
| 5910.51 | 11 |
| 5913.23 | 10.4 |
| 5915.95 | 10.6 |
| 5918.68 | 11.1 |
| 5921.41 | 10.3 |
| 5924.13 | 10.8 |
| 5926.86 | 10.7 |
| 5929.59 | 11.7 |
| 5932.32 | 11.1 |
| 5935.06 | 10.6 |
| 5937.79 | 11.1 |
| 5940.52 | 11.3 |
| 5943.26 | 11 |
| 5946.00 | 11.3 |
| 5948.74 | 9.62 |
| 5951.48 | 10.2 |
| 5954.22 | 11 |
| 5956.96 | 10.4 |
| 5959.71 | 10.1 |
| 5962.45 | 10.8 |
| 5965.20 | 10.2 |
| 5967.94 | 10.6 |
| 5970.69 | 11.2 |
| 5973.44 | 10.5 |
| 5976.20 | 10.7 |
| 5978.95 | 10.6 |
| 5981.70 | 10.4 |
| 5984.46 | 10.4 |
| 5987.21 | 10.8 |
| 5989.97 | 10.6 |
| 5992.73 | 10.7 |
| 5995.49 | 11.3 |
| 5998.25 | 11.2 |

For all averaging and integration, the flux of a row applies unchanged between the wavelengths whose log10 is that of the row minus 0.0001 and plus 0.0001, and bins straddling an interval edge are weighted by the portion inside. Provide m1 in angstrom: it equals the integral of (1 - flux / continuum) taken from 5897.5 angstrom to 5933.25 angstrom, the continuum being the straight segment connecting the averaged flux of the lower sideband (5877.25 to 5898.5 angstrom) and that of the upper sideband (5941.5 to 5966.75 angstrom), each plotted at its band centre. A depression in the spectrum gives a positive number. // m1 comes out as -2.1 angstrom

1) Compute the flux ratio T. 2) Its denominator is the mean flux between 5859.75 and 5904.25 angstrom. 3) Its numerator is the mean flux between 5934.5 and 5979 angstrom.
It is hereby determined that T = 1.0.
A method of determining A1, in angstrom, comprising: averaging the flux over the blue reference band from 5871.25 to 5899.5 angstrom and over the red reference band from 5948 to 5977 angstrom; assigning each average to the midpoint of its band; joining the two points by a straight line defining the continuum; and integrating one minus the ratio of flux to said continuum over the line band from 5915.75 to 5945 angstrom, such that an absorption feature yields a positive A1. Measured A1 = -1.6 angstrom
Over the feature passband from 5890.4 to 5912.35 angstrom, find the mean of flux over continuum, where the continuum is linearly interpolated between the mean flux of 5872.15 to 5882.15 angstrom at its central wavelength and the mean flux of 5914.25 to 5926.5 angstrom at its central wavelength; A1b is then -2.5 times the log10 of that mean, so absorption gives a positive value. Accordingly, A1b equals 0.05 mag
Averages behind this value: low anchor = 10.9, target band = 10.2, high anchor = 10.7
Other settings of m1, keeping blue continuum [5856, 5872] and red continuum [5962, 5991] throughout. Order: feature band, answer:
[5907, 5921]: 0.2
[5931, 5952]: -0.1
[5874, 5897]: 1.8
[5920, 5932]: -0.1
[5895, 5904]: 0.5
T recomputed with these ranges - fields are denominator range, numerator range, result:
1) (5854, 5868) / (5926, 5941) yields 1.03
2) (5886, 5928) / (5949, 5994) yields 1.02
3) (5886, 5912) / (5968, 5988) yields 1.05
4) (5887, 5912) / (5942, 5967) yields 1.04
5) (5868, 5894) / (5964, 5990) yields 1.02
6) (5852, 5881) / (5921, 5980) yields 0.98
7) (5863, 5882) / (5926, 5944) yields 1.01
